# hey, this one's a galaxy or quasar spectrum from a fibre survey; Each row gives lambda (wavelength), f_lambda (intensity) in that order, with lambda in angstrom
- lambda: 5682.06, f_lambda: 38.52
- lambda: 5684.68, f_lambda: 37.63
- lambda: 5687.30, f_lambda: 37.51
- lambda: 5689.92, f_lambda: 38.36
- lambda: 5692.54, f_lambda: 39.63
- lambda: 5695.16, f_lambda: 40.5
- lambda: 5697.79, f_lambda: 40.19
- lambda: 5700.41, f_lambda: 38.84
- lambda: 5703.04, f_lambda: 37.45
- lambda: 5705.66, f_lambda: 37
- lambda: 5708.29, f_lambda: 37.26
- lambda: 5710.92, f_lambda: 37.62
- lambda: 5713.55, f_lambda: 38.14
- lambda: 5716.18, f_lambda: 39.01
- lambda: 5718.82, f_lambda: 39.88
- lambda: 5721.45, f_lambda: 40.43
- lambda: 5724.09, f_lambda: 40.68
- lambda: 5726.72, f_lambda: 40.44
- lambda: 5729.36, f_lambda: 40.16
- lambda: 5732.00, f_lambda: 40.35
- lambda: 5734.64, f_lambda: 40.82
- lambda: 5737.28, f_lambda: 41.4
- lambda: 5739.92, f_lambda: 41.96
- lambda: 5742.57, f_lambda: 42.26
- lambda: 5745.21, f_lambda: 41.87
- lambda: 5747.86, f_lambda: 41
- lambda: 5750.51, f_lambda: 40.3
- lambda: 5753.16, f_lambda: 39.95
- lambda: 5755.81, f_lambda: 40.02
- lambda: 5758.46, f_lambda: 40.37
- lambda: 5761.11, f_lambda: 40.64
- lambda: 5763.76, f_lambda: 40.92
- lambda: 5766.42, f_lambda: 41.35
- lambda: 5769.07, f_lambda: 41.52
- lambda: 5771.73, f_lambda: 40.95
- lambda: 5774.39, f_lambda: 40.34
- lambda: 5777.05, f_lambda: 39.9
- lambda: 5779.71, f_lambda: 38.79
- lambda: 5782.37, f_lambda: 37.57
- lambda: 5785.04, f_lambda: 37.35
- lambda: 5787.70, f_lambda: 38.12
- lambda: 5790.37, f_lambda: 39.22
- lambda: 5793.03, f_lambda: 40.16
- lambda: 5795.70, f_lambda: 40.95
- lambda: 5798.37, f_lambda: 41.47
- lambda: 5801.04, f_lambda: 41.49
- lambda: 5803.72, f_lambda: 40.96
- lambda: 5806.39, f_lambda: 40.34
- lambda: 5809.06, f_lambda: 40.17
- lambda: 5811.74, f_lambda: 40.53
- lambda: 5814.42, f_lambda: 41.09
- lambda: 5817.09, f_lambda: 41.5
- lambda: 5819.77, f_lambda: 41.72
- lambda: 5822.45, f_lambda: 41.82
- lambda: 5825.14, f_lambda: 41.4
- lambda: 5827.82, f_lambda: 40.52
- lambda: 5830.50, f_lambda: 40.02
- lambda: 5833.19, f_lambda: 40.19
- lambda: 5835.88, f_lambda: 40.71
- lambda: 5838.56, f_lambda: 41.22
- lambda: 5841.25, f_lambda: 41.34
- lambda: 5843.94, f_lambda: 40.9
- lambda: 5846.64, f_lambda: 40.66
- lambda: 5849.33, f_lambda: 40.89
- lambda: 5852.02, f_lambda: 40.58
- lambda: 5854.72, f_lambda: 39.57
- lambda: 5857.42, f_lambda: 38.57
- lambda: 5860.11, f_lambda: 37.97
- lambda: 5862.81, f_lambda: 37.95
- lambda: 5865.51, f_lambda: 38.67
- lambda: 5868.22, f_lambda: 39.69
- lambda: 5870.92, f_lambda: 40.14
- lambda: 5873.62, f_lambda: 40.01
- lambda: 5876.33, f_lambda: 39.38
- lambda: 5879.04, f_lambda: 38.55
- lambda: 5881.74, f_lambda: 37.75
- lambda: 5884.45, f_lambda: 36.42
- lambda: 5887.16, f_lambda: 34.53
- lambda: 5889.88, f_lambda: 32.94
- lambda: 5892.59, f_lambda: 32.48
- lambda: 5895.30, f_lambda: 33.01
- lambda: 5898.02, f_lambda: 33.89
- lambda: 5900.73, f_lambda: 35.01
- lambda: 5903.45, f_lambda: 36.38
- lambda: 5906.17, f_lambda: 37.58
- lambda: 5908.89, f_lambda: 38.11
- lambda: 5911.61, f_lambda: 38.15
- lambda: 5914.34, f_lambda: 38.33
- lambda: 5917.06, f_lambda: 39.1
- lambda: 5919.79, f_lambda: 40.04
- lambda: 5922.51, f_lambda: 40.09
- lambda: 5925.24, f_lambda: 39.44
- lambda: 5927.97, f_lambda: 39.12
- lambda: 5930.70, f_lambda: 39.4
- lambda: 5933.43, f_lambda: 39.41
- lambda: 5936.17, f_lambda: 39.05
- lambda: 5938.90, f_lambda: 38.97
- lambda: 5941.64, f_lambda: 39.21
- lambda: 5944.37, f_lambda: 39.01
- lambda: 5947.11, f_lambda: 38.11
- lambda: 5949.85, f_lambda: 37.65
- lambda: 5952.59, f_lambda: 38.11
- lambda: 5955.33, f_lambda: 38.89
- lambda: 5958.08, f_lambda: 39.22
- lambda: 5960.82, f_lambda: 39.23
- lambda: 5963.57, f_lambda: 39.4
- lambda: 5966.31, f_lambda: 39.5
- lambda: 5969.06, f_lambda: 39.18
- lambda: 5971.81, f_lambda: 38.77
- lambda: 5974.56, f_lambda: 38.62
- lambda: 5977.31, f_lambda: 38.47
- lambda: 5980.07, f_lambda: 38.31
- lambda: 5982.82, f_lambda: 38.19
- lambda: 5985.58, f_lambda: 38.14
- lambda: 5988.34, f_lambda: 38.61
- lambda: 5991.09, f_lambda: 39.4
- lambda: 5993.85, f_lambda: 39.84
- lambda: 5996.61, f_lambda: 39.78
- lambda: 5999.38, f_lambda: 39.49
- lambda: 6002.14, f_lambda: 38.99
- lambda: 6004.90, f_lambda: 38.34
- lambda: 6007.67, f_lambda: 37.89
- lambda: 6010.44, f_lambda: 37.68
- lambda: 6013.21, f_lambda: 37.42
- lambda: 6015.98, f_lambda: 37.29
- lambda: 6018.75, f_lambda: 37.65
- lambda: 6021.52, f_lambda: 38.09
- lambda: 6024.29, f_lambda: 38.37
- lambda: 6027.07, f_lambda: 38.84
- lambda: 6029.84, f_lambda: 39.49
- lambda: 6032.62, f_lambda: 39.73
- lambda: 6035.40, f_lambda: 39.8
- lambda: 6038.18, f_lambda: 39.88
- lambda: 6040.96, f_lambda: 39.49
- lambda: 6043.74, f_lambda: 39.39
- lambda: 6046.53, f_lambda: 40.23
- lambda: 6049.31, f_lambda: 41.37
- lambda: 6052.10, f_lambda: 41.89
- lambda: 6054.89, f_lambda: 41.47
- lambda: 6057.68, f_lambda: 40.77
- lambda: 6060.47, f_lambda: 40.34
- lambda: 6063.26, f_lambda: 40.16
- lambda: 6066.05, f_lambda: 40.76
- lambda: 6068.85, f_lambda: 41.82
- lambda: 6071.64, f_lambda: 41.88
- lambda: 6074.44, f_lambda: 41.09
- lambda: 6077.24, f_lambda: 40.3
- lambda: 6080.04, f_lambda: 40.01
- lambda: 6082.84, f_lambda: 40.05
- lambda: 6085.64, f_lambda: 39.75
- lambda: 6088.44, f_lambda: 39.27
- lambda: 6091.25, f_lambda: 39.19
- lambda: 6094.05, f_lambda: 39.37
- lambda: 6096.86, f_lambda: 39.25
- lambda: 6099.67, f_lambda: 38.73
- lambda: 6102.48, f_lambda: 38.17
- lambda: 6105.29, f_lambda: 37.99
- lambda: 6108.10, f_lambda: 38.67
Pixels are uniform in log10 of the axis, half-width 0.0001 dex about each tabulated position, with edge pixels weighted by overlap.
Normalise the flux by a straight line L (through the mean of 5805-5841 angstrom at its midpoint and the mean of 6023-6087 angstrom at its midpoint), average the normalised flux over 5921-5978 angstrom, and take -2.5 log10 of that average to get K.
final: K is 0.04 mag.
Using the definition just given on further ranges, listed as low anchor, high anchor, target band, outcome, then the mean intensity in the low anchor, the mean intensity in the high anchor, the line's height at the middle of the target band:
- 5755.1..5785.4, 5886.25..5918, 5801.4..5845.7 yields -0.07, 40.1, 35.8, 38.3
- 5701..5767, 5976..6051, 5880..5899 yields 0.14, 40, 38.9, 39.4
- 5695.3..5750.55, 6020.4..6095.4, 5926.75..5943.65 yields 0.02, 39.9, 40.1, 40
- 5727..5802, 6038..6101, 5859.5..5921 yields 0.09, 40.4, 40.3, 40.3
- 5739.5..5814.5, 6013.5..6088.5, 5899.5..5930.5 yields 0.05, 40.4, 40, 40.2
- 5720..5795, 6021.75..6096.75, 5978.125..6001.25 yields 0.03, 40.3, 40.1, 40.2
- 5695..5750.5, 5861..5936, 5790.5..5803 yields -0.05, 39.9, 37.6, 38.9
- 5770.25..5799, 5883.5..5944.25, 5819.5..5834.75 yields -0.06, 39.5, 37.3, 38.8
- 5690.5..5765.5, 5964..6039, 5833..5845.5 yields -0.04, 40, 38.7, 39.5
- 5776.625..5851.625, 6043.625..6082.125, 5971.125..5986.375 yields 0.06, 40.4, 40.8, 40.7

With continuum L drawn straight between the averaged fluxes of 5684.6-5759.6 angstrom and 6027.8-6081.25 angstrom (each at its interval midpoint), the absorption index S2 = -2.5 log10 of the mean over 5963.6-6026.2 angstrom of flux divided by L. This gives 0.05 mag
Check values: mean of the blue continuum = 39.7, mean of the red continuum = 40.5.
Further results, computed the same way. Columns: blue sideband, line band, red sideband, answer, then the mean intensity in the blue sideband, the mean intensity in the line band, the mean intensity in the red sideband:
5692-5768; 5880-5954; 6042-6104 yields 0.075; 40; 37.5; 40.2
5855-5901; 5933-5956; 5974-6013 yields -0.021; 37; 38.7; 38.7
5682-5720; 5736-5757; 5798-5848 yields -0.046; 38.5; 41.1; 40.9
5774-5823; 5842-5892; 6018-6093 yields 0.044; 40.2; 38.6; 40.1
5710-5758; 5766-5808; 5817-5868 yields 0.009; 40.4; 40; 40.3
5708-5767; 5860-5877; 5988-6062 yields 0.019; 40.3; 39.2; 39.3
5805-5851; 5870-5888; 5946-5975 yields 0.053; 40.9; 38.2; 38.8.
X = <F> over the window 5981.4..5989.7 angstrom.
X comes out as 38.3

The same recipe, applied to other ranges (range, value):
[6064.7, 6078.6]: 41.2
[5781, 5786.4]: 37.5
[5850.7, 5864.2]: 38.9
